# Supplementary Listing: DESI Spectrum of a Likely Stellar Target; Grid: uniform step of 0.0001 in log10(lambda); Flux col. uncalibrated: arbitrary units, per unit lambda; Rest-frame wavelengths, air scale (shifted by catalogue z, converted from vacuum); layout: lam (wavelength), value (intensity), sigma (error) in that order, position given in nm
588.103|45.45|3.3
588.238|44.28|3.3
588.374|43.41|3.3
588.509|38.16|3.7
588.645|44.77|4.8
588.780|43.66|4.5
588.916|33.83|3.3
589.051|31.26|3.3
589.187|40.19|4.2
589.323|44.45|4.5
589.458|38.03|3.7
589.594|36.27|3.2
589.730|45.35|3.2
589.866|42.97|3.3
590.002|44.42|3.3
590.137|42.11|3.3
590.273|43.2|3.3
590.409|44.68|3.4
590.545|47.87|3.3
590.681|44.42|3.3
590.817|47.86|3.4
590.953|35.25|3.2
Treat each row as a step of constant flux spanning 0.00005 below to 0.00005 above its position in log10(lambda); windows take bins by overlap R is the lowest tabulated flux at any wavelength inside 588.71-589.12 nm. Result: 31.26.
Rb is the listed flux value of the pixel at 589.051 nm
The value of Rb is 31.26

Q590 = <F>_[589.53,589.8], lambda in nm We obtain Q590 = 40.8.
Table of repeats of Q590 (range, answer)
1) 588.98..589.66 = 38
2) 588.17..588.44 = 43.8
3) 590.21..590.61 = 45.2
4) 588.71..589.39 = 38.7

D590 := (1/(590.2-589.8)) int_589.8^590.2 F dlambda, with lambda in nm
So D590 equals 43.3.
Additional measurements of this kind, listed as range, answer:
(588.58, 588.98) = 40.8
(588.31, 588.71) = 42.1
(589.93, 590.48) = 43.7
